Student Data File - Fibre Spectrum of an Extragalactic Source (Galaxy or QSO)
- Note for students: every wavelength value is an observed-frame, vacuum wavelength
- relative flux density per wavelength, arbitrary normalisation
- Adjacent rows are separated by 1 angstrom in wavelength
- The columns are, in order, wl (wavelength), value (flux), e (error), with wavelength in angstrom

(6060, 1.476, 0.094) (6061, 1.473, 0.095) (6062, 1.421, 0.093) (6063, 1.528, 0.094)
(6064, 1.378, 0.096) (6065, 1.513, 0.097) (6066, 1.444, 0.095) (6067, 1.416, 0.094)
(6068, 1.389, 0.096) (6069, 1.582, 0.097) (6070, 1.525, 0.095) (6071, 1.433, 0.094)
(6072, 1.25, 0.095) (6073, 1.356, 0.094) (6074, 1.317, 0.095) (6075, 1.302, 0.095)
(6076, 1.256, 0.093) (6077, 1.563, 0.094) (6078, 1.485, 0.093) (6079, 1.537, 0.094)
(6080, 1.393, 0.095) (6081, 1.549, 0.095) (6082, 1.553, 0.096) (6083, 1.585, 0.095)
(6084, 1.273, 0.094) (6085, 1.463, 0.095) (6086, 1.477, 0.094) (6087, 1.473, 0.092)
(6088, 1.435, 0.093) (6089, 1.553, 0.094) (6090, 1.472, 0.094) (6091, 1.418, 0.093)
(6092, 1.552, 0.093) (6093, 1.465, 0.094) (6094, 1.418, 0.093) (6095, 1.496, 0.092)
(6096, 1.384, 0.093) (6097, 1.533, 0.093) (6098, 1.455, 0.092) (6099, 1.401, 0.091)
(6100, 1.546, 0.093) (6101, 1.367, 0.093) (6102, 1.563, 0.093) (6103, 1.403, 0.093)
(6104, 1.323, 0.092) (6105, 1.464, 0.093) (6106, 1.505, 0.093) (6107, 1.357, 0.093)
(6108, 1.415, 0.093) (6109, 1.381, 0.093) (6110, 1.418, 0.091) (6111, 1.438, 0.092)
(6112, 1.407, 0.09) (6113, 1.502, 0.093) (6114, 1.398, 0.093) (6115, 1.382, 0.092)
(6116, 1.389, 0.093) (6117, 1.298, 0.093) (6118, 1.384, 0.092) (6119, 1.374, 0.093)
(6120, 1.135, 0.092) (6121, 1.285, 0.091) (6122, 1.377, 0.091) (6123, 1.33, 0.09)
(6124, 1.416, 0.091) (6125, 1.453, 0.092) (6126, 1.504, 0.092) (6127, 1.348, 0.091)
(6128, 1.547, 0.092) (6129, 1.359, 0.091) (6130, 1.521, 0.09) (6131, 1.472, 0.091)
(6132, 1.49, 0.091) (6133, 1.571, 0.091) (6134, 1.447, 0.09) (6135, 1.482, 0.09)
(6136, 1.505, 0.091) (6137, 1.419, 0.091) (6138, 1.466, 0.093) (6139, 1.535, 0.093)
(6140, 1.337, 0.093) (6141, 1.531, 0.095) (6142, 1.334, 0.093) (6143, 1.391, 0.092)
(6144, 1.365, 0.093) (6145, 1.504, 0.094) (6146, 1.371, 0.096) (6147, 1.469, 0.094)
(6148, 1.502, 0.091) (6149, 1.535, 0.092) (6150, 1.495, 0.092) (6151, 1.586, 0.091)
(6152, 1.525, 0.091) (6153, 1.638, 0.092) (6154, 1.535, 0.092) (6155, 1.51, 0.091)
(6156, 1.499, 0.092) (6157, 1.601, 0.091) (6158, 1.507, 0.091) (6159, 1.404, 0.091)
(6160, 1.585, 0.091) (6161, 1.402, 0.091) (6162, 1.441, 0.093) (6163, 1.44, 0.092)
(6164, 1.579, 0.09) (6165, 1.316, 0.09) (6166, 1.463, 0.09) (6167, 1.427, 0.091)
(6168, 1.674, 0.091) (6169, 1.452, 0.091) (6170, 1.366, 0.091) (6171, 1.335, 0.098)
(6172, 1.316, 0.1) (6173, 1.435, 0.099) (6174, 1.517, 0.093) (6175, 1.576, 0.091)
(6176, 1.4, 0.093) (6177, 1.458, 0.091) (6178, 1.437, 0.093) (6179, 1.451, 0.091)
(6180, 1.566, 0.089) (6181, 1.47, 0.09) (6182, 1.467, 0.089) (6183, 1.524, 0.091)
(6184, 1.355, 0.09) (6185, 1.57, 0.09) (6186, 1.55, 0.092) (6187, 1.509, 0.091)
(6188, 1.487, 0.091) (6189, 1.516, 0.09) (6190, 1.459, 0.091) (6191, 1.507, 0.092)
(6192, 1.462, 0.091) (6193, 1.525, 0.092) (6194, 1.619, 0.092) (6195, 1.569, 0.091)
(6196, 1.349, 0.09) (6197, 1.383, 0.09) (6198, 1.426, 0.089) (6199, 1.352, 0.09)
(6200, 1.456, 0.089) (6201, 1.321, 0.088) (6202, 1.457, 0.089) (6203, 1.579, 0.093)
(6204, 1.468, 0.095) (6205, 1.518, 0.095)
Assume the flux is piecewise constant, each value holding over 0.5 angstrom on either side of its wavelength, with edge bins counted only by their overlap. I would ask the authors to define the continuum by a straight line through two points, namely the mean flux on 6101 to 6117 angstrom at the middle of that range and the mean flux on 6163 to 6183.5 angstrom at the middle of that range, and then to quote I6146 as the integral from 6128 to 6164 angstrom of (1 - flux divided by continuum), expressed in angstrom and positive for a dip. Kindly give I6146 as -1.0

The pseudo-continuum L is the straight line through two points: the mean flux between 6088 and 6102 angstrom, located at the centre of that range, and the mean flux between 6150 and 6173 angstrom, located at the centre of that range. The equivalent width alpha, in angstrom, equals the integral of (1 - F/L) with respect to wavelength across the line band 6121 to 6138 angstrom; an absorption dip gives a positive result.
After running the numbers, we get 0.3 angstrom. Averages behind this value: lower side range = 1.47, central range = 1.45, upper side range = 1.48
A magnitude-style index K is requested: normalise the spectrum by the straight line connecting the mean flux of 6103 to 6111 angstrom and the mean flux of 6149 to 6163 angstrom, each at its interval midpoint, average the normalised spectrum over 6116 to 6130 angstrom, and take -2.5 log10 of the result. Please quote 0.05 mag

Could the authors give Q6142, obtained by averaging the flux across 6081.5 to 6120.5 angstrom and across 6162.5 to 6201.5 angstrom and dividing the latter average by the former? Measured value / 1.02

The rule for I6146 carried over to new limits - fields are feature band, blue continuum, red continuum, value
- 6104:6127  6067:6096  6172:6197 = 1.1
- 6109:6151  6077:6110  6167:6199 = 1.1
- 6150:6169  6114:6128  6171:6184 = -1.0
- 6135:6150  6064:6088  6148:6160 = 0.7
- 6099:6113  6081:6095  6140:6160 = 0.5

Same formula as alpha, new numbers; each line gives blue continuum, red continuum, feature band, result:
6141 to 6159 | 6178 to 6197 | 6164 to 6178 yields 0.4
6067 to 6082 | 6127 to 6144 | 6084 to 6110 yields -0.2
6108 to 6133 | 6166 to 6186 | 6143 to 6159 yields -0.7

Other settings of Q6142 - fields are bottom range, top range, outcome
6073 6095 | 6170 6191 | 1.01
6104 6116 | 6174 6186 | 1.05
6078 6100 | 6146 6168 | 1.02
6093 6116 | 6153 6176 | 1.03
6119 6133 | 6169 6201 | 1.04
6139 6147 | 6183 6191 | 1.06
